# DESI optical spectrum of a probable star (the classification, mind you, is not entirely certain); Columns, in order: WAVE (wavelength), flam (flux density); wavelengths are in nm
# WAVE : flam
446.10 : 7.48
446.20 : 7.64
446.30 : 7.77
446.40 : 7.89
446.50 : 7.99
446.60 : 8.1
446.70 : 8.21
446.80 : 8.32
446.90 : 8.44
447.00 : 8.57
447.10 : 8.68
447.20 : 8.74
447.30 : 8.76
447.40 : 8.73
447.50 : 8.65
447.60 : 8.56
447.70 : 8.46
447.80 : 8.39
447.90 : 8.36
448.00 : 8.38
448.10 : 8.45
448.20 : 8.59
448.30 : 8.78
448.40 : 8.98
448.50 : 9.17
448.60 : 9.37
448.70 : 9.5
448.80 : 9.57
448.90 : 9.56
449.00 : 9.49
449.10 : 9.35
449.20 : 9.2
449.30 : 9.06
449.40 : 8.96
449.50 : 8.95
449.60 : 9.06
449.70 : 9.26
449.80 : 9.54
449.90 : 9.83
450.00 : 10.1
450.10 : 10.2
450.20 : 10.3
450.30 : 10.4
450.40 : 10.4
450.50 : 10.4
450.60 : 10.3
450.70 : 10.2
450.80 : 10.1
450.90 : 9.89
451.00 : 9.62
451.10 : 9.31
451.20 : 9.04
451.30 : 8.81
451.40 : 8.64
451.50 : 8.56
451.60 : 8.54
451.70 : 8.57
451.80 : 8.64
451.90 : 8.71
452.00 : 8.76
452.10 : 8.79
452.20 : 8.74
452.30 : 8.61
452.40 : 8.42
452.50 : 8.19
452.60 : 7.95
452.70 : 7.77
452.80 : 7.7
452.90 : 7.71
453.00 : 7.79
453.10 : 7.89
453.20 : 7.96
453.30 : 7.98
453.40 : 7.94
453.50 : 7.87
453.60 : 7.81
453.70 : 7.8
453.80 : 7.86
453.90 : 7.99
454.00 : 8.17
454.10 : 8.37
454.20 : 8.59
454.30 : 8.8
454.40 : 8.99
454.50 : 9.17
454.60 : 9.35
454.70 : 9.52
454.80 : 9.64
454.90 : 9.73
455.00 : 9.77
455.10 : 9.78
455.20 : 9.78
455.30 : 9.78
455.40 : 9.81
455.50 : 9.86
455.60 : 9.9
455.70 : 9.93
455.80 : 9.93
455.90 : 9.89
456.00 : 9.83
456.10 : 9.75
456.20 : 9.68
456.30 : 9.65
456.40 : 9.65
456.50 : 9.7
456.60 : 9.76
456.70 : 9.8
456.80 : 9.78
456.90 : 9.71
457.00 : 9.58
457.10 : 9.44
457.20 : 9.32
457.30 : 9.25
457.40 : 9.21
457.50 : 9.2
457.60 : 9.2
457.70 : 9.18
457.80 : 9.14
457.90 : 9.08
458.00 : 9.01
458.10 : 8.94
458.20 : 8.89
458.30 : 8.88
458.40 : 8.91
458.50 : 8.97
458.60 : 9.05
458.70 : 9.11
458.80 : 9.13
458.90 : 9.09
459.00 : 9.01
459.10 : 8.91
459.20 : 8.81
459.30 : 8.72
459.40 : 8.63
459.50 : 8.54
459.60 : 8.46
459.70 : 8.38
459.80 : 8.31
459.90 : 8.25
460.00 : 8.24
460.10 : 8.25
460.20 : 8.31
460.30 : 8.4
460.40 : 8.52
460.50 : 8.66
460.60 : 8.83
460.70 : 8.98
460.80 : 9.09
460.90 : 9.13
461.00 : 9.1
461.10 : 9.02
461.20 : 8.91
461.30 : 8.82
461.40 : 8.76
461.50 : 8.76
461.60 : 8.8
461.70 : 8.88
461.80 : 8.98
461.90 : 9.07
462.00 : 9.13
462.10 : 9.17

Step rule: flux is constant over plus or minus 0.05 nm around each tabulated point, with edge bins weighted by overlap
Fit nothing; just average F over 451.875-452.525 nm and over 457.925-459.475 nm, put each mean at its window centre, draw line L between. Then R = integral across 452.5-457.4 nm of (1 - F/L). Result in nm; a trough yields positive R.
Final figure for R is -0.15 nm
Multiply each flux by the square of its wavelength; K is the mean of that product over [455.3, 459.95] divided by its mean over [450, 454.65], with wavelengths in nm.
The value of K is 1.08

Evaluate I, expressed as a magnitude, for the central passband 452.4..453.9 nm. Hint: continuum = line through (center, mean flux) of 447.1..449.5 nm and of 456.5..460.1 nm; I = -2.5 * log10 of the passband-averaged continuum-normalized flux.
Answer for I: 0.14 mag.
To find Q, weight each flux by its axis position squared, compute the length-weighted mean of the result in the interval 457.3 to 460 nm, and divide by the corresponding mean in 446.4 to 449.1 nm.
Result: 1.07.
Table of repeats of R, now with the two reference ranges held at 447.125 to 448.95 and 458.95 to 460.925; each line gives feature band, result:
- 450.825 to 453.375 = 0.071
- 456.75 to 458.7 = -0.121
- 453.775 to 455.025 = -0.030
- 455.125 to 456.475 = -0.173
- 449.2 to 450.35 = -0.103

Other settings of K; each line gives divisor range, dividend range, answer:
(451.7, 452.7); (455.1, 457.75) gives 1.16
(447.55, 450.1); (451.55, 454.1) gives 0.91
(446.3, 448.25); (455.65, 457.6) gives 1.19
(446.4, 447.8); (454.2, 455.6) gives 1.17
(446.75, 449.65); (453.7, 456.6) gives 1.09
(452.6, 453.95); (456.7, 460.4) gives 1.16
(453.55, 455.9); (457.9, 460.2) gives 0.97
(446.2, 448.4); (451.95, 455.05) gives 1.03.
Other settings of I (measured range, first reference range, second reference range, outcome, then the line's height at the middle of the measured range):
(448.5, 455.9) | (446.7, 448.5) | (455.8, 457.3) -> 0.01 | 9.15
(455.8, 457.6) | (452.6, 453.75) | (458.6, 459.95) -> -0.15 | 8.36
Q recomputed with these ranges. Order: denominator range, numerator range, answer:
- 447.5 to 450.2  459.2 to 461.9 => 1.00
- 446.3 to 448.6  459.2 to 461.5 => 1.08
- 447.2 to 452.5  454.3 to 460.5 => 1.04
